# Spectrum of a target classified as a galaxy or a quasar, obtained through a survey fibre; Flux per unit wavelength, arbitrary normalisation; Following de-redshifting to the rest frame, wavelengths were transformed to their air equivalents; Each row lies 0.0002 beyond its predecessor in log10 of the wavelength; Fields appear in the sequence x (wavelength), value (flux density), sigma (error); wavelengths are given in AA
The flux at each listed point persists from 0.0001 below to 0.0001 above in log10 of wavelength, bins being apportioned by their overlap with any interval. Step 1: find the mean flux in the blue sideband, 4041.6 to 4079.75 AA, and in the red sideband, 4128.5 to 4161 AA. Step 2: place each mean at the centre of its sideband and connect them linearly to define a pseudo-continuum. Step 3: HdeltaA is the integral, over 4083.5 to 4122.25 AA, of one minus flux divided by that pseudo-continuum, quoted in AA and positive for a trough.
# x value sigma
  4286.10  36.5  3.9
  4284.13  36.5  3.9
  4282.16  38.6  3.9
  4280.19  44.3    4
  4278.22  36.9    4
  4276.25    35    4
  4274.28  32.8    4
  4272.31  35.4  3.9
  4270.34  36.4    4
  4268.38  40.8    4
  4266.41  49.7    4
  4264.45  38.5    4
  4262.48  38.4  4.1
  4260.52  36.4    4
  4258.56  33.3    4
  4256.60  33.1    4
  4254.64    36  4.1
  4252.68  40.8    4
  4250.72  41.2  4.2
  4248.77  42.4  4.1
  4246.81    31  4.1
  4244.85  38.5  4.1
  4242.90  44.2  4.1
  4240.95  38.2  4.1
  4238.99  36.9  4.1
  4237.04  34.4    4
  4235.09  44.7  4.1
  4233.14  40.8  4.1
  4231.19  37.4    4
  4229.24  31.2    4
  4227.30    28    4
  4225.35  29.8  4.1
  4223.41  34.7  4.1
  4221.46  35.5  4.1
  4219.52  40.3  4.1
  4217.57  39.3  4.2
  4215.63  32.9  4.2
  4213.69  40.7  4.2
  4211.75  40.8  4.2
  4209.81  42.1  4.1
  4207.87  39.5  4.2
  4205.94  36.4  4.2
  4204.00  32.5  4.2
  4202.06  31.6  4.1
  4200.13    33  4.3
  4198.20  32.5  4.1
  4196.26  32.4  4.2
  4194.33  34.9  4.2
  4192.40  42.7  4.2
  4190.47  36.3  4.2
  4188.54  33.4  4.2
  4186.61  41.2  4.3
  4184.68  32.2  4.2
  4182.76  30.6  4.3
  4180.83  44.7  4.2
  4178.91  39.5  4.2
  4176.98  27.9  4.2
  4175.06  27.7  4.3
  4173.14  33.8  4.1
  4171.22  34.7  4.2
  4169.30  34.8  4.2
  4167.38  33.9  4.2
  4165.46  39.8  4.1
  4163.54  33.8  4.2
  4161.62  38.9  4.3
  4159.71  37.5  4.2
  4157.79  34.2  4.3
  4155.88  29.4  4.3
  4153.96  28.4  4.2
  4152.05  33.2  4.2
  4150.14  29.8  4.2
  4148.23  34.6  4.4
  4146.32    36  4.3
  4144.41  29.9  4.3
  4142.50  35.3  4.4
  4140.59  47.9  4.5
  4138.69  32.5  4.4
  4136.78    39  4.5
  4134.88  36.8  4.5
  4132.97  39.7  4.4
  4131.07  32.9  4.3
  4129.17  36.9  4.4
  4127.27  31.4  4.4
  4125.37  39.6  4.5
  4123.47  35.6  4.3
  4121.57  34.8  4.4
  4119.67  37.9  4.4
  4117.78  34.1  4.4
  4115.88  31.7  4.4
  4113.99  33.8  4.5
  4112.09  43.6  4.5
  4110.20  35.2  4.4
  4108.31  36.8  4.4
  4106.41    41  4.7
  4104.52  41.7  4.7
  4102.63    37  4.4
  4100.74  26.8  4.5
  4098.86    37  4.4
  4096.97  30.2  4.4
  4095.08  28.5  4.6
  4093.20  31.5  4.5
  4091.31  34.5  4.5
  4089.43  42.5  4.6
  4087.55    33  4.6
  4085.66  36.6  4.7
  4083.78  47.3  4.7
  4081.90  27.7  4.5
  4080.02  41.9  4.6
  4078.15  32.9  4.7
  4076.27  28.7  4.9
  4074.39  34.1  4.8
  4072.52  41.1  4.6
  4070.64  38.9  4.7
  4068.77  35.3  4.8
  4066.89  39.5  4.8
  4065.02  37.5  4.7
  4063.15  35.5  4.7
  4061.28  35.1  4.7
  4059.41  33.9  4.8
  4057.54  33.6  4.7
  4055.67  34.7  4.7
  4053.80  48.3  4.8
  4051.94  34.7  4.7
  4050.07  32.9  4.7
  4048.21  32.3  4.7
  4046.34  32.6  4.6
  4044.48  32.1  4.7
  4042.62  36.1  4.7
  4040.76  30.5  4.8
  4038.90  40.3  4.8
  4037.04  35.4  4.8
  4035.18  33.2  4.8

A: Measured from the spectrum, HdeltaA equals -0.6 AA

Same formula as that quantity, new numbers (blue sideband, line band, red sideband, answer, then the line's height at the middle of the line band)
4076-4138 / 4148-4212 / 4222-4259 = 2.44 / 36.3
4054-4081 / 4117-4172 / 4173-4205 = -0.20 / 35.2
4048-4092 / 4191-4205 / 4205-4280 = 1.12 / 37.3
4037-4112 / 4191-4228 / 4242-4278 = 1.50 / 37.3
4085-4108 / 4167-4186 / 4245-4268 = 1.33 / 36.7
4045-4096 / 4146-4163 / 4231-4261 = 1.57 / 36.9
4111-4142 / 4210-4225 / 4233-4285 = 0.07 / 37.8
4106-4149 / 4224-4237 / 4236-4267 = 0.91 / 37.9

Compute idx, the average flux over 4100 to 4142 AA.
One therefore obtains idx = 36.7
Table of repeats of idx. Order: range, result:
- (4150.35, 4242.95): 35.6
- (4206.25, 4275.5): 37.6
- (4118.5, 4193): 35.3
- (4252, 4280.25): 37.6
